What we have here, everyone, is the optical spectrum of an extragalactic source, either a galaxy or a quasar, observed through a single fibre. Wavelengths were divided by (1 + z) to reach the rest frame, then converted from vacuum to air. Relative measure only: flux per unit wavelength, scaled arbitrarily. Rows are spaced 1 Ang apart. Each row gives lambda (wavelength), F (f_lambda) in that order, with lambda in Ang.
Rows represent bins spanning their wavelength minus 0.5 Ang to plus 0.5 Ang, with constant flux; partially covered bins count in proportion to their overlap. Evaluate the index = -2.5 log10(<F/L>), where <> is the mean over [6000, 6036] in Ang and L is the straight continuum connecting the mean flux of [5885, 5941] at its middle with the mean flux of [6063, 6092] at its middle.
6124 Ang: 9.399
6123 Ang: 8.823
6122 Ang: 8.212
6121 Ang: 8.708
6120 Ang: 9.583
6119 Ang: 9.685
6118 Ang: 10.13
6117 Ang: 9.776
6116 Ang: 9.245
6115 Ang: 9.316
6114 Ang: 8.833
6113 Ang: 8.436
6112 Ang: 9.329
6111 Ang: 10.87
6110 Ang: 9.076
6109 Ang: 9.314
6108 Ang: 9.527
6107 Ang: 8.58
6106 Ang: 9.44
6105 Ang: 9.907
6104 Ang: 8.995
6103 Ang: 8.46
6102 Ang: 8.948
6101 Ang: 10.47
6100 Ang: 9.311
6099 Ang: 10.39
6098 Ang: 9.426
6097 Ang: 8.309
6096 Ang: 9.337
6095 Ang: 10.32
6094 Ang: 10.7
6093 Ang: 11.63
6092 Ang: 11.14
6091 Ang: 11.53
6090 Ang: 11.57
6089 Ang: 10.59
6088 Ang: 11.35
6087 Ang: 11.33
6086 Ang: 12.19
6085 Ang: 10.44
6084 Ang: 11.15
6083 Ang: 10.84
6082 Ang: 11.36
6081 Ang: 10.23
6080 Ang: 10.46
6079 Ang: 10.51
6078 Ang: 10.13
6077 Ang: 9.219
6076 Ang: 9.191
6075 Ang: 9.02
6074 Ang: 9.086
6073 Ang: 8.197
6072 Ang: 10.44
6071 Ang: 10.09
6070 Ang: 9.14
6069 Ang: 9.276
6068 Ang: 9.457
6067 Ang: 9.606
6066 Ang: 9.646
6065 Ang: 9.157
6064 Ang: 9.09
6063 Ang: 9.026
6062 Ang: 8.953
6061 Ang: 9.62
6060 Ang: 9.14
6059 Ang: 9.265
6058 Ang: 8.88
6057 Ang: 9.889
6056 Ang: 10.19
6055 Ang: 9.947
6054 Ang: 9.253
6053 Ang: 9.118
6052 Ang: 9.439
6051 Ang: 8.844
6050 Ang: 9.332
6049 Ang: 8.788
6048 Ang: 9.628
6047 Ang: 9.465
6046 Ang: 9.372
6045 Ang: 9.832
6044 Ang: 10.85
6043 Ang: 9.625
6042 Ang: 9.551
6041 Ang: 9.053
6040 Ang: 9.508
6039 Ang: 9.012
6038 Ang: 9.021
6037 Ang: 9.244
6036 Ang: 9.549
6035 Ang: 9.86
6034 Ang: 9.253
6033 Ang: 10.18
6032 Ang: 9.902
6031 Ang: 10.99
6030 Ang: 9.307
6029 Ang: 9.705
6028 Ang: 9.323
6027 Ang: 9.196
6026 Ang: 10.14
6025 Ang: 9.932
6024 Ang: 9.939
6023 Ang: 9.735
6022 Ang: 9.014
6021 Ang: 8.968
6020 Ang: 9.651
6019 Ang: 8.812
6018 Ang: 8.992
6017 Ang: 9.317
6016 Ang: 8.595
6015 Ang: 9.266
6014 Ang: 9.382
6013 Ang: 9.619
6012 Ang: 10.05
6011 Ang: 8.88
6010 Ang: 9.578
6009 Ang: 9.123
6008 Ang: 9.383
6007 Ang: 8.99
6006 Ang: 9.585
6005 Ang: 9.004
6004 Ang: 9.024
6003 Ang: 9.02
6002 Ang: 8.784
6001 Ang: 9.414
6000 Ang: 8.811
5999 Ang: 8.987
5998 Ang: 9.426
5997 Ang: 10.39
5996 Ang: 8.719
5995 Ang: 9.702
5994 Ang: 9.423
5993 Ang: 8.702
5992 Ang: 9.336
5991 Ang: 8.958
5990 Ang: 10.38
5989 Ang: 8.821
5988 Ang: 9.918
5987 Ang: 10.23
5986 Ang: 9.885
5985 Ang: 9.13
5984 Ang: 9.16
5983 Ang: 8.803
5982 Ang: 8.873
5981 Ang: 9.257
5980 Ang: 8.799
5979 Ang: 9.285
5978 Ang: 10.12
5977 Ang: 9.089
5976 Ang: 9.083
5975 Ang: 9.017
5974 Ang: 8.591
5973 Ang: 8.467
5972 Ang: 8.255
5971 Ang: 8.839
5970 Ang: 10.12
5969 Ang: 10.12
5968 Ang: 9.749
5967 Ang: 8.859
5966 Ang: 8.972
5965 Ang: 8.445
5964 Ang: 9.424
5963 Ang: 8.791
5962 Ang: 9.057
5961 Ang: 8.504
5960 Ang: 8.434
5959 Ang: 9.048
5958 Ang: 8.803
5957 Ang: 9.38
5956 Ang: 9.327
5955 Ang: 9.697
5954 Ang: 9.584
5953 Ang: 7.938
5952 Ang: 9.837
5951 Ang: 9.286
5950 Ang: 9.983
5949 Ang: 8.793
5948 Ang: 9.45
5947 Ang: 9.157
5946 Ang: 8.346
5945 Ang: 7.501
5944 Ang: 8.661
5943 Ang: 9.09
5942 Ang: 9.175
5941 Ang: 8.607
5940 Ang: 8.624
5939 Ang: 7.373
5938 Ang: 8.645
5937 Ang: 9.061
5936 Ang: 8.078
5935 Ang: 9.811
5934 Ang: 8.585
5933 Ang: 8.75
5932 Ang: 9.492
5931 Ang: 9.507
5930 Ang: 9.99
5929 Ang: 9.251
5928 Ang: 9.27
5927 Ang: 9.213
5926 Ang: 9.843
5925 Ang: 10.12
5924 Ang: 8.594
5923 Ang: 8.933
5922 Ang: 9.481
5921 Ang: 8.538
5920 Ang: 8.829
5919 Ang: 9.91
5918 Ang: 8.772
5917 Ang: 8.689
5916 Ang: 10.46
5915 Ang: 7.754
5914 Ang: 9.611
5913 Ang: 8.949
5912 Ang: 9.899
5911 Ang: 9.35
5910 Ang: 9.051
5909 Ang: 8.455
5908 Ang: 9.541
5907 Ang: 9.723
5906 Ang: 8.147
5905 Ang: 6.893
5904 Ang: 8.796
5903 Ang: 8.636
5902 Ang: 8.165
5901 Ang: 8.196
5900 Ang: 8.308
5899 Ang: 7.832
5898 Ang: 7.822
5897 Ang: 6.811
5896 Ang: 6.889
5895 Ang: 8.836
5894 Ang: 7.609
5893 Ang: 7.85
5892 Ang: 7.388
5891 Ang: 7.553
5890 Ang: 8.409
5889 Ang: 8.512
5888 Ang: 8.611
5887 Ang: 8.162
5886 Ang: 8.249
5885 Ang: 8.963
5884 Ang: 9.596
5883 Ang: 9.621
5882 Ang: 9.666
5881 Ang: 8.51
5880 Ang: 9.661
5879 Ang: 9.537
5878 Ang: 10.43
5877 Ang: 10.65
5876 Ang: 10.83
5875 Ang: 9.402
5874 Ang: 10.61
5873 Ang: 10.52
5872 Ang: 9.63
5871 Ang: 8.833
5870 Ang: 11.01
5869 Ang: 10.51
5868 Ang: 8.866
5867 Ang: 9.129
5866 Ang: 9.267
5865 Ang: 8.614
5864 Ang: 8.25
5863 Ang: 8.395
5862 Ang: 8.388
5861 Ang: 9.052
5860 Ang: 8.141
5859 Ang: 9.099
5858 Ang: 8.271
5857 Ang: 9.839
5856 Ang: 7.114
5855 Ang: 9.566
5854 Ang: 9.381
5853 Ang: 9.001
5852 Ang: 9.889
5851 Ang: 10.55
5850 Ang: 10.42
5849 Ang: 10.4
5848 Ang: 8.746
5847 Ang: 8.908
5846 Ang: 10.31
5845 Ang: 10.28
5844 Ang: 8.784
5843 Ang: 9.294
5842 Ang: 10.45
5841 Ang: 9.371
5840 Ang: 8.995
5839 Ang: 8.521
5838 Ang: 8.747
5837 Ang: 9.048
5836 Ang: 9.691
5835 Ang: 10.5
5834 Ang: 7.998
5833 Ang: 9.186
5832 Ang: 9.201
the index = 0.02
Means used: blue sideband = 8.69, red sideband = 10.2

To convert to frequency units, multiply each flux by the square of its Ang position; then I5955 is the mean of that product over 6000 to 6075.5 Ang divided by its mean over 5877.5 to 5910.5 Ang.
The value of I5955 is 1.16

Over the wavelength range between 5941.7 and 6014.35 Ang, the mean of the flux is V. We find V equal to 9.18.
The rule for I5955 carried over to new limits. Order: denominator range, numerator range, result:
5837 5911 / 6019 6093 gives 1.16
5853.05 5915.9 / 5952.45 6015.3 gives 1.07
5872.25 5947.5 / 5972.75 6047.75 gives 1.09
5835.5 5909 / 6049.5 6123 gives 1.16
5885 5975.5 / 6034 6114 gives 1.16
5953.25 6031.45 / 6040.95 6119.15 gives 1.08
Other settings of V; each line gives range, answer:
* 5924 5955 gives 9.04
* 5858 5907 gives 8.81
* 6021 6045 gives 9.64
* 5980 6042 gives 9.38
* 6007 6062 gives 9.46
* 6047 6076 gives 9.34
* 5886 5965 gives 8.78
